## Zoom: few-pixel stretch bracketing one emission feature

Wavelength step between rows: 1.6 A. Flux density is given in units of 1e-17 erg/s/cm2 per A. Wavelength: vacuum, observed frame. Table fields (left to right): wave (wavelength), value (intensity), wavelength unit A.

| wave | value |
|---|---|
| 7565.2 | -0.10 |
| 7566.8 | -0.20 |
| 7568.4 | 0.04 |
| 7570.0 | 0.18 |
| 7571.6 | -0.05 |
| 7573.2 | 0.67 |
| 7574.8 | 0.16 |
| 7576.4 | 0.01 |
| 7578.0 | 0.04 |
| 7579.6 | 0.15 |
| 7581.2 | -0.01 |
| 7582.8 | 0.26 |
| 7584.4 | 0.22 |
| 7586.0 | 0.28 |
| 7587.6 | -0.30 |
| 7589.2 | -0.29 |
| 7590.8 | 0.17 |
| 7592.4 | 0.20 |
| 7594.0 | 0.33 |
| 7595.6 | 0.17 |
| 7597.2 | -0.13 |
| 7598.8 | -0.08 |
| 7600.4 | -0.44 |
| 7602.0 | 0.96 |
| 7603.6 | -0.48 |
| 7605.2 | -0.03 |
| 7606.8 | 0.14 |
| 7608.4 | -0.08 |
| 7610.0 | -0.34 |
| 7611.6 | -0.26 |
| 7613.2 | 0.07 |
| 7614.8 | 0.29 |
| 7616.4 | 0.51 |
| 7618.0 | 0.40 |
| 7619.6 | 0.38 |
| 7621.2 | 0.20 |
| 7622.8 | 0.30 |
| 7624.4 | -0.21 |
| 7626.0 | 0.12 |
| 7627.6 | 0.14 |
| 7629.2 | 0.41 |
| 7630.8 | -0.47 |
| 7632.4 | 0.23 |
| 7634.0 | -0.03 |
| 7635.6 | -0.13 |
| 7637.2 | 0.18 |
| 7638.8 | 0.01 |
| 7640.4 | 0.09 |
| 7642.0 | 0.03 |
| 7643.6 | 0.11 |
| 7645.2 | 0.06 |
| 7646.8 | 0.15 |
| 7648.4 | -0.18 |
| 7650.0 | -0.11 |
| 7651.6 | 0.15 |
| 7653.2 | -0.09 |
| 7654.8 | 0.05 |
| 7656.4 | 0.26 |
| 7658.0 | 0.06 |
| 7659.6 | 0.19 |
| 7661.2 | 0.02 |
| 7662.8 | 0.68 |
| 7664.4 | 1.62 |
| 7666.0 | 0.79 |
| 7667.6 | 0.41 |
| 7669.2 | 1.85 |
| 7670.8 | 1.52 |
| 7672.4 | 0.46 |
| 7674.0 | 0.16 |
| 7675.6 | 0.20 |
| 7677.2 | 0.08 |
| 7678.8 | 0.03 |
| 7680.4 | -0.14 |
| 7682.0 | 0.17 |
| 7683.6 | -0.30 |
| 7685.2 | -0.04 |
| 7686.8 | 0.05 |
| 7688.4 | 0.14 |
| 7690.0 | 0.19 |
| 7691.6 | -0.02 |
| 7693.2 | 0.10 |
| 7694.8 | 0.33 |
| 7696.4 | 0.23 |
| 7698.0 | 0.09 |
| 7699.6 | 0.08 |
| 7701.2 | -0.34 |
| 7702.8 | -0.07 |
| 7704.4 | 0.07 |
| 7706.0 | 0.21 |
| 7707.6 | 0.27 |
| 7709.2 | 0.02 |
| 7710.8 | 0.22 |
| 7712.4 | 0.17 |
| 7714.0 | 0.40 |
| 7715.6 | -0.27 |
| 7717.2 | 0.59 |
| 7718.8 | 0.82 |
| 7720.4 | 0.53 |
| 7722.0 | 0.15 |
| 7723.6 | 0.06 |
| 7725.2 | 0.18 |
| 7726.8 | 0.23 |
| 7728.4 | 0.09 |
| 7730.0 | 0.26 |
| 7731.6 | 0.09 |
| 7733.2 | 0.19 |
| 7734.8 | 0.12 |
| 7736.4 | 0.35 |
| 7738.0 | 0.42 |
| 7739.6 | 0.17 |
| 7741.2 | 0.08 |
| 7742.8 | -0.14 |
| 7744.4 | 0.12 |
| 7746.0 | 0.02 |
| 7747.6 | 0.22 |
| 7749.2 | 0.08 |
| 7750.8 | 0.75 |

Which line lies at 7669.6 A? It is [O II]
